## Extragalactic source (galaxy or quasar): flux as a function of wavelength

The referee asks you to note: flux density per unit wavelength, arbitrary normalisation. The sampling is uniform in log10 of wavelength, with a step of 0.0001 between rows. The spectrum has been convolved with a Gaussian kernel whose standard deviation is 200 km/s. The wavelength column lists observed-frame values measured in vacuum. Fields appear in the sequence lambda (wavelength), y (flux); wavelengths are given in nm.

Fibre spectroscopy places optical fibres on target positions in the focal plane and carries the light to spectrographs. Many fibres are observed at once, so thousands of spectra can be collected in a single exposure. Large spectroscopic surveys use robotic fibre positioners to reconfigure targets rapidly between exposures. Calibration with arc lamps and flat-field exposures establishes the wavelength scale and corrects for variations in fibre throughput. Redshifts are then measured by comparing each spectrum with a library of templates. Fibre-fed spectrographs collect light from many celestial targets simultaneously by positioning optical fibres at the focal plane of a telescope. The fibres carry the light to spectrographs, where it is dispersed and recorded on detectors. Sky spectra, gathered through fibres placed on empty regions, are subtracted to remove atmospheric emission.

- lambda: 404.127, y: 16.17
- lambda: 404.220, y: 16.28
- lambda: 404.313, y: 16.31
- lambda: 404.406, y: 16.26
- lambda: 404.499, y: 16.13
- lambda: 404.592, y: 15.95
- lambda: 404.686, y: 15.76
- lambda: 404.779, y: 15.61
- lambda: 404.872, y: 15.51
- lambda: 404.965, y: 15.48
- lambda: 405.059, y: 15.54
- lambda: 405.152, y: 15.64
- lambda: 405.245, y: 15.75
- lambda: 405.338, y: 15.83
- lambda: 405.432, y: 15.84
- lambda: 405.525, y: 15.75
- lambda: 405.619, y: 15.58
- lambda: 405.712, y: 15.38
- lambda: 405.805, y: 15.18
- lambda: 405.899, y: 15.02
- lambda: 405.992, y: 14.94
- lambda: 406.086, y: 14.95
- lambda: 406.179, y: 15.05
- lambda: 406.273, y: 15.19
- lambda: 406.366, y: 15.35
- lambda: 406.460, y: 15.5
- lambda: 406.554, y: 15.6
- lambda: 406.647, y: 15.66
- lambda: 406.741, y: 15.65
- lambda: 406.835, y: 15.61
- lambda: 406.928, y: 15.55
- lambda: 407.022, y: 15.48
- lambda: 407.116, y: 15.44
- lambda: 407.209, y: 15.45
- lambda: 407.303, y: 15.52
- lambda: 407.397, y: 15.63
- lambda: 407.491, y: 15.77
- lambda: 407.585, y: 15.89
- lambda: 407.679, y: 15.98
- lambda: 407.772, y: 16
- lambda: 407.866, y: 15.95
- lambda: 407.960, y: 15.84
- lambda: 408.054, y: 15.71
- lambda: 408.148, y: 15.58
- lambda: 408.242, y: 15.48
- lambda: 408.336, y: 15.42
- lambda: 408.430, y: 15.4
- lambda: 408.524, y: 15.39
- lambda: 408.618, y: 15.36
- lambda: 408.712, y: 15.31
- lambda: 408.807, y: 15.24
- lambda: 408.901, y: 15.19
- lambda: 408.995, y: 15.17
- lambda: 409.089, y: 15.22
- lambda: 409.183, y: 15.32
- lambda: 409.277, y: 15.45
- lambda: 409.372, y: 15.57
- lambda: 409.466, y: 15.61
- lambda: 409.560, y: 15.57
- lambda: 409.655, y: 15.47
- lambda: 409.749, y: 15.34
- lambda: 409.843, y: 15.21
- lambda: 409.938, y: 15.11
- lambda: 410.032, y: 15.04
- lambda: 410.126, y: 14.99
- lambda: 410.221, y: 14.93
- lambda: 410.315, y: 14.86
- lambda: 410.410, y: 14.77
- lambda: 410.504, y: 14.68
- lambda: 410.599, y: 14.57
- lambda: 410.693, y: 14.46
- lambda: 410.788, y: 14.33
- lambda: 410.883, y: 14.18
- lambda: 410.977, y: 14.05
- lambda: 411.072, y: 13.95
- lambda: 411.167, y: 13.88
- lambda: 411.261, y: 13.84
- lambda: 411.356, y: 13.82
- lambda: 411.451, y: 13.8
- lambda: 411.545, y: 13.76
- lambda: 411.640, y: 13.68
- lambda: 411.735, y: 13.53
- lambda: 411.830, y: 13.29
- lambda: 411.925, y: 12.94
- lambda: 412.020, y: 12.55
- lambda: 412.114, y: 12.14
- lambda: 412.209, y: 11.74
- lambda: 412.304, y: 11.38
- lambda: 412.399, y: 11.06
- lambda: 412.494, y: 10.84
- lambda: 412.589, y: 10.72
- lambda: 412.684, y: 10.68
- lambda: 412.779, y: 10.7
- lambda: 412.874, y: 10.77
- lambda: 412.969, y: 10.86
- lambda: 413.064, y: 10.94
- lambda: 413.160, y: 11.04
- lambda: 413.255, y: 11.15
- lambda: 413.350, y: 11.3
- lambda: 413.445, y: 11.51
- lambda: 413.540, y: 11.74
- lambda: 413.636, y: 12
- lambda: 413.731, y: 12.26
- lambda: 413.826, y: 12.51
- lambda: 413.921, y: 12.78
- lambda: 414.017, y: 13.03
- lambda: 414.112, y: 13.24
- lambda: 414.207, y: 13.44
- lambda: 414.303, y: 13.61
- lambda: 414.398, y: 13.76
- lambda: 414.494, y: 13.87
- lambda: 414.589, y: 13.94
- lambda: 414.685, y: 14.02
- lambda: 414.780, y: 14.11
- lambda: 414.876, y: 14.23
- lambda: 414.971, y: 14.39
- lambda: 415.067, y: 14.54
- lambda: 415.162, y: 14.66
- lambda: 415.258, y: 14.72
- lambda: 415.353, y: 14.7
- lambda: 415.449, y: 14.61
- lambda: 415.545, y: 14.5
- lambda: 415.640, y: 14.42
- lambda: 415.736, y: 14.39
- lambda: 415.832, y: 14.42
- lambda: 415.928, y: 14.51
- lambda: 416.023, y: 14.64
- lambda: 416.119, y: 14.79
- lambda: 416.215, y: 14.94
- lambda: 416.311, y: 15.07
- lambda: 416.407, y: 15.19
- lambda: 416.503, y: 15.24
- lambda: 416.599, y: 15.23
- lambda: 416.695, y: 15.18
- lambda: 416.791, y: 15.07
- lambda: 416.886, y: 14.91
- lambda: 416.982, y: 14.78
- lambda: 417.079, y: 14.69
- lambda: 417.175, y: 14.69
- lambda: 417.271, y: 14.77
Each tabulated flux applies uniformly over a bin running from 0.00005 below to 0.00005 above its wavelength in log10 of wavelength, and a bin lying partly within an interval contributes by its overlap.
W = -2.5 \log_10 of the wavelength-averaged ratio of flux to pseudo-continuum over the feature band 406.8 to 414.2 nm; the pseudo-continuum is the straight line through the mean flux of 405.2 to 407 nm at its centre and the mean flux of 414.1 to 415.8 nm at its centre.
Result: 0.07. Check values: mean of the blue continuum 15.4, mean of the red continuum 14.2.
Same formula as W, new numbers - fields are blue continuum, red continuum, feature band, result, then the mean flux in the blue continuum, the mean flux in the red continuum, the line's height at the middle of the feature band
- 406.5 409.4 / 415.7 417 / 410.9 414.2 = 0.23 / 15.5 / 14.9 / 15.2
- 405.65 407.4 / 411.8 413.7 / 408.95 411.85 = -0.13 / 15.4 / 11.5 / 12.9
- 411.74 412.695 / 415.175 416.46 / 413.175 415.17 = 0.03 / 11.9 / 14.7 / 13.4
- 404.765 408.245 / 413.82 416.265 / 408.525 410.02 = -0.02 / 15.6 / 14.1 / 15.1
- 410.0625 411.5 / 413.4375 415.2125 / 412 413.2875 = 0.23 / 14.4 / 13.4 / 13.8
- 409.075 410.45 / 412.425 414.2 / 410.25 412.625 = 0.02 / 15.2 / 11.6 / 13.5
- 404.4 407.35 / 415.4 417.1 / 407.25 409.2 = -0.01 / 15.5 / 14.8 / 15.4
